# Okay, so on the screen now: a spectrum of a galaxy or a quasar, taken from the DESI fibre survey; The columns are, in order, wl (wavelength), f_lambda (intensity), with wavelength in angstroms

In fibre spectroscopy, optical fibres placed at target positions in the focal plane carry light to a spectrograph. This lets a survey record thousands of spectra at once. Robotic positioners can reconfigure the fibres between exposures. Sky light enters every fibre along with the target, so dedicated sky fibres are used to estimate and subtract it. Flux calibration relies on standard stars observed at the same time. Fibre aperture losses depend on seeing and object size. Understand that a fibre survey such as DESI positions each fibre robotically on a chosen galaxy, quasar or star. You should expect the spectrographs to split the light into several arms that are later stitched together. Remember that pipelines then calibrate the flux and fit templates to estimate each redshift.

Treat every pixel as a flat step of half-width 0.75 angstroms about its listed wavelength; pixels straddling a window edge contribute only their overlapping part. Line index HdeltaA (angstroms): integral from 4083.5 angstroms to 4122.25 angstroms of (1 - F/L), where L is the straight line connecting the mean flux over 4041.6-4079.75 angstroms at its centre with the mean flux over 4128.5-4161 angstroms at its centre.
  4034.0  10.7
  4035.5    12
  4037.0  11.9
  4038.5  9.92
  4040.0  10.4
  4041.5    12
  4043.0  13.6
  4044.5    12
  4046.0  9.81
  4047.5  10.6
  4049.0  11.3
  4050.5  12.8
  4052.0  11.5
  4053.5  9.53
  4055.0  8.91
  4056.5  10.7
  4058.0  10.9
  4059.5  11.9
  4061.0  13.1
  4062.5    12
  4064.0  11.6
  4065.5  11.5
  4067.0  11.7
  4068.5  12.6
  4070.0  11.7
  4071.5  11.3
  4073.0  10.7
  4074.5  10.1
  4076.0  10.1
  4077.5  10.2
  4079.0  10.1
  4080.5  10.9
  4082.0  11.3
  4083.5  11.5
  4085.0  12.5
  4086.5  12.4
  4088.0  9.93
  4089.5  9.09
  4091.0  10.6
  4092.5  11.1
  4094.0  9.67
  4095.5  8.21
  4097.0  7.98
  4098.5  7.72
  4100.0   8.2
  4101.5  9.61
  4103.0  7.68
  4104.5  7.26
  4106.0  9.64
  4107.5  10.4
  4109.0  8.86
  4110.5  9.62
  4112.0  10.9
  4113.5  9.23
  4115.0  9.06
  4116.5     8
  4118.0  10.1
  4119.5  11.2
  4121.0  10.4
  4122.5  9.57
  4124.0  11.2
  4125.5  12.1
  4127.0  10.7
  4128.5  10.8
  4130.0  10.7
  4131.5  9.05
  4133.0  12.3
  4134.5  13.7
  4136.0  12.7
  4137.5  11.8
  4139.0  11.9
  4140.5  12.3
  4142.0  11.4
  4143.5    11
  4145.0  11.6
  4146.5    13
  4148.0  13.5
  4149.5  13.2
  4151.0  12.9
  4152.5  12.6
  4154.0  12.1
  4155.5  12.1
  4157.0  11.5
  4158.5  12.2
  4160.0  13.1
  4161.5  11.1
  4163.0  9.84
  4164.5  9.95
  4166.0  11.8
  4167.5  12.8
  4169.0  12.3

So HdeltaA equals 6.8 angstroms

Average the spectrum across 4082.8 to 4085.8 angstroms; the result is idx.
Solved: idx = 12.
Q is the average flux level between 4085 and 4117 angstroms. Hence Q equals 9.38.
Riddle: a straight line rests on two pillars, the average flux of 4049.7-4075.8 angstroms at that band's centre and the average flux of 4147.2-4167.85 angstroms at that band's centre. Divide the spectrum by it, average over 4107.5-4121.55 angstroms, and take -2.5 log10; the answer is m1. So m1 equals 0.20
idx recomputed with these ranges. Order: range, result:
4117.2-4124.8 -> 10.5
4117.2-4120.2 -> 10.6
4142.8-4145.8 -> 11.3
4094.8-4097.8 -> 8.09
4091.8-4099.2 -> 8.93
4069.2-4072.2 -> 11.5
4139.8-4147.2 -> 11.8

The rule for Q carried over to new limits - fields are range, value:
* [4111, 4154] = 11.3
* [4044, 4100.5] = 10.7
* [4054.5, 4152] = 10.7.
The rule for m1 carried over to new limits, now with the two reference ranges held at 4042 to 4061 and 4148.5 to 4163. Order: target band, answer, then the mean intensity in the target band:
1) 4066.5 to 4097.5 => 0.082 mag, 10.7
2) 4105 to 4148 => 0.103 mag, 10.9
